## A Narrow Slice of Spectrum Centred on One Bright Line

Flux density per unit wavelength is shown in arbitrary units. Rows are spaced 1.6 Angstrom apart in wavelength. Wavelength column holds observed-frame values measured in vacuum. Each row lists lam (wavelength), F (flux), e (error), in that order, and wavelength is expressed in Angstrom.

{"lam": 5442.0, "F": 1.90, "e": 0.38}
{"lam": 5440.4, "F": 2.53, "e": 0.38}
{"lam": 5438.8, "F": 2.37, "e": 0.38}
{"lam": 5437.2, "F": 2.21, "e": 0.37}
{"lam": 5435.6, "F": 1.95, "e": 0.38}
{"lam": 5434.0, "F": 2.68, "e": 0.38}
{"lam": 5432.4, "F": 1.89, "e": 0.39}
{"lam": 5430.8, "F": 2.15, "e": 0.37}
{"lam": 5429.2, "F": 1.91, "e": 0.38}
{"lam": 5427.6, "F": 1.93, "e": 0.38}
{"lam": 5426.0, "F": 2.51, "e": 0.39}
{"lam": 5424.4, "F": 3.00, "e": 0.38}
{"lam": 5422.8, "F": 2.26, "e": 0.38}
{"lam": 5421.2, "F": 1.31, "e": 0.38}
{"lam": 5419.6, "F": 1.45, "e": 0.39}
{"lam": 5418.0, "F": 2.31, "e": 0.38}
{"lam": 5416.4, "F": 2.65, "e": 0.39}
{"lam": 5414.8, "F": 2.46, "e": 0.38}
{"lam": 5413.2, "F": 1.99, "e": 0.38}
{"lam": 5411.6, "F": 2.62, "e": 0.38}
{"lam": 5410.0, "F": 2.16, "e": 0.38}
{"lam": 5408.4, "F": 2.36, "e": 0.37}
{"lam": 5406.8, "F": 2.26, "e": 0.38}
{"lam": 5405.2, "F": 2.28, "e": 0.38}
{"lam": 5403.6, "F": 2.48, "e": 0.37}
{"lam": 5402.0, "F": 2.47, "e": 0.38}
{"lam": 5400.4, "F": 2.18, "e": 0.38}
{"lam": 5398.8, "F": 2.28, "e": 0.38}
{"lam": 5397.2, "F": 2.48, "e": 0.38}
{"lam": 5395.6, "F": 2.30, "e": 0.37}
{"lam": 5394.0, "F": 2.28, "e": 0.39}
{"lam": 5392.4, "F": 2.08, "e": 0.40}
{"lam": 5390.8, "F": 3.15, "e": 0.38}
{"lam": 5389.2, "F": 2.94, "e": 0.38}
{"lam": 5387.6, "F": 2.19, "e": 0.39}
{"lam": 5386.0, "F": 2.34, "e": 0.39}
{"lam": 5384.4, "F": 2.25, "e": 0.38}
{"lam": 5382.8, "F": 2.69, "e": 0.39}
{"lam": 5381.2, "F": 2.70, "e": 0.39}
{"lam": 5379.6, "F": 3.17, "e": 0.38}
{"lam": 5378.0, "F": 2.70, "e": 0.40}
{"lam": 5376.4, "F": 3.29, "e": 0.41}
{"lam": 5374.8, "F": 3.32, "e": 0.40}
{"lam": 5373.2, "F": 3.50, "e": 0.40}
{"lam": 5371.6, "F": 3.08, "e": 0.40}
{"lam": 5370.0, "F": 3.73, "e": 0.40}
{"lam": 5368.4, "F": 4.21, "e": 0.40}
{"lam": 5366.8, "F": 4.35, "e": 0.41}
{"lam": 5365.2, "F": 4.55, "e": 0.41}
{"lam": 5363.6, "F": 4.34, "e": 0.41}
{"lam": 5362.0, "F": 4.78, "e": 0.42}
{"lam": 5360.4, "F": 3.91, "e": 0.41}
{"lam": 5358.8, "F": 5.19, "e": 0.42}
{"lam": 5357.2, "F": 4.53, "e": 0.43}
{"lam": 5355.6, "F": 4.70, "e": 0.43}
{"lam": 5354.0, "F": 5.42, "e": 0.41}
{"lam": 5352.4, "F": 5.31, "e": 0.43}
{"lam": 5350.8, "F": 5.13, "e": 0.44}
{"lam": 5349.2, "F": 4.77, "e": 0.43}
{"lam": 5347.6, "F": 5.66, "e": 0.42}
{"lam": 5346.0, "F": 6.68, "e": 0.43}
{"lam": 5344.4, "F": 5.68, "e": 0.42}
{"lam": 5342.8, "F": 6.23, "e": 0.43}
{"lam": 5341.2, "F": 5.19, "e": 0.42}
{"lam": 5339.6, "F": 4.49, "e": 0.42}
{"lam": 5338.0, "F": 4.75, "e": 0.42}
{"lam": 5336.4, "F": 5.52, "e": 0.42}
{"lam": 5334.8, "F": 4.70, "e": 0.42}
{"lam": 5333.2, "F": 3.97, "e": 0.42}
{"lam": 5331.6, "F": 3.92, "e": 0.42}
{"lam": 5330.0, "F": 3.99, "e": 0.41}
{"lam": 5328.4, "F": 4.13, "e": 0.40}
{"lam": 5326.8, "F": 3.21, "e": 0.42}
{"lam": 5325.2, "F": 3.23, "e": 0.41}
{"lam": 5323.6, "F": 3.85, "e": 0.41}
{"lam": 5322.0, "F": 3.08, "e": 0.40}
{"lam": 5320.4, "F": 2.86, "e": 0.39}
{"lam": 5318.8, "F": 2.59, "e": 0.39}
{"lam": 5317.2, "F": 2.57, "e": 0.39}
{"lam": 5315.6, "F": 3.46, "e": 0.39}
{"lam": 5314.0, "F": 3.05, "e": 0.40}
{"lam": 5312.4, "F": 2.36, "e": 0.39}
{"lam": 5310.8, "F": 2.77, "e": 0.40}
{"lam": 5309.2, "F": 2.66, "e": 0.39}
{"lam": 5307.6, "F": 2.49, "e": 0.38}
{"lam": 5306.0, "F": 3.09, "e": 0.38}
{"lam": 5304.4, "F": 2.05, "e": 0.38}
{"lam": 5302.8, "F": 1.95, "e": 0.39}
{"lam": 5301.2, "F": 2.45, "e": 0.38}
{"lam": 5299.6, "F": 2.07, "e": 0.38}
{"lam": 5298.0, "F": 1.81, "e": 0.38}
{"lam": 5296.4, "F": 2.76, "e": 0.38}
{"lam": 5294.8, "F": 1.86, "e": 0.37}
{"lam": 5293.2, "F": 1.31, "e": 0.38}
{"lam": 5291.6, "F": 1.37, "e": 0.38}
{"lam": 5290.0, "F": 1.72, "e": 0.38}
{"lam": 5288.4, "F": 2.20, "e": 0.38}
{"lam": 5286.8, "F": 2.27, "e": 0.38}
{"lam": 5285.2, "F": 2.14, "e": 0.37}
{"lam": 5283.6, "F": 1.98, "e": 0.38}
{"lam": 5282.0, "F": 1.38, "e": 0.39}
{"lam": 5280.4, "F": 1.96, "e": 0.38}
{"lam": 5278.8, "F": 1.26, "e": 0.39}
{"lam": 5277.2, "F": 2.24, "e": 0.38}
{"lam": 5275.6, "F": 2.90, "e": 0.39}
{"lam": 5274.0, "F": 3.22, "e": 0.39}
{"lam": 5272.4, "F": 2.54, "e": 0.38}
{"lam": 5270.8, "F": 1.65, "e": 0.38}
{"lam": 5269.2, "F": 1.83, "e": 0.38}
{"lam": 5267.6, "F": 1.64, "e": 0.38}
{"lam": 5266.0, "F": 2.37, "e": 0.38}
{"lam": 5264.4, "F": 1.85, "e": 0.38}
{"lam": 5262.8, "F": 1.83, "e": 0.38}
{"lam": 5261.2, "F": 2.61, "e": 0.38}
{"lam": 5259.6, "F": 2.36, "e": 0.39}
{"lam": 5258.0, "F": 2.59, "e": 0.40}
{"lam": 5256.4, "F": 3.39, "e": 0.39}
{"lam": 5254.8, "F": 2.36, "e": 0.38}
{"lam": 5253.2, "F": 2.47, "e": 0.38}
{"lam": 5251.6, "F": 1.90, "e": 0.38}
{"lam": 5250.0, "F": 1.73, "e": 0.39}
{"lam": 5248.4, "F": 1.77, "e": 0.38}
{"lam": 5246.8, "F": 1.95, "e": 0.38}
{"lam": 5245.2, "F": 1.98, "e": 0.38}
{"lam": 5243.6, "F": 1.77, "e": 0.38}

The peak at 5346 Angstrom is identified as Mg II 2798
